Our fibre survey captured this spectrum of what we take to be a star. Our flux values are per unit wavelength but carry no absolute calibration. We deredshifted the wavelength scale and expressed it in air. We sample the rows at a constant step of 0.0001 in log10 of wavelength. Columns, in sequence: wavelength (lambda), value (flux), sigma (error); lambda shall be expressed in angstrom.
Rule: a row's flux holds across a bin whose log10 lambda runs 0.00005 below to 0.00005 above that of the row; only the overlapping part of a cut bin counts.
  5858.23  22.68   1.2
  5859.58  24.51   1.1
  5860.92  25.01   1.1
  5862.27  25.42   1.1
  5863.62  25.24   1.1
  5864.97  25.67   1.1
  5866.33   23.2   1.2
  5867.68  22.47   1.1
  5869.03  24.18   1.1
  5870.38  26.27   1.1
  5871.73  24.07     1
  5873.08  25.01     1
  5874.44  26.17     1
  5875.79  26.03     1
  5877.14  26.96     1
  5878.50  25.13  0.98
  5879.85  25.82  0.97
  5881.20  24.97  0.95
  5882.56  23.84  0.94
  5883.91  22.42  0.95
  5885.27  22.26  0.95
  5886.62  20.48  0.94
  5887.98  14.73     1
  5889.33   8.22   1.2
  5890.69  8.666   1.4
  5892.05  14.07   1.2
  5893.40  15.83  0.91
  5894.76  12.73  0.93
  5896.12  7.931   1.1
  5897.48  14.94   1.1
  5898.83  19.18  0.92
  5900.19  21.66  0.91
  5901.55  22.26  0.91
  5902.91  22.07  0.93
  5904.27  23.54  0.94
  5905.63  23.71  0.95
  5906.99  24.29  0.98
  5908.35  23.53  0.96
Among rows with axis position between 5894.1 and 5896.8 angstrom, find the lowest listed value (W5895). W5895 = 7.931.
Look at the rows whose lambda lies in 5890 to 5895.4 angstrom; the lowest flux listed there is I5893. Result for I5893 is 8.666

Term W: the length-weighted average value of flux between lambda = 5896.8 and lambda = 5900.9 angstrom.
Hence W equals 18.6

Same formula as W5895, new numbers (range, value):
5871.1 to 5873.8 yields 24.07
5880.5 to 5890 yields 8.22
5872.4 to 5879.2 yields 25.01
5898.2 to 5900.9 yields 19.18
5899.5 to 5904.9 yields 21.66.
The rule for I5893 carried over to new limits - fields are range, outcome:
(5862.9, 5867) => 23.2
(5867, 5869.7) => 22.47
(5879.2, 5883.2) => 23.84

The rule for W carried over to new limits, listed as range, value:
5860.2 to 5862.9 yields 25.3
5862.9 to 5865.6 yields 25.5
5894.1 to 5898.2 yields 12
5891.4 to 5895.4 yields 14.2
